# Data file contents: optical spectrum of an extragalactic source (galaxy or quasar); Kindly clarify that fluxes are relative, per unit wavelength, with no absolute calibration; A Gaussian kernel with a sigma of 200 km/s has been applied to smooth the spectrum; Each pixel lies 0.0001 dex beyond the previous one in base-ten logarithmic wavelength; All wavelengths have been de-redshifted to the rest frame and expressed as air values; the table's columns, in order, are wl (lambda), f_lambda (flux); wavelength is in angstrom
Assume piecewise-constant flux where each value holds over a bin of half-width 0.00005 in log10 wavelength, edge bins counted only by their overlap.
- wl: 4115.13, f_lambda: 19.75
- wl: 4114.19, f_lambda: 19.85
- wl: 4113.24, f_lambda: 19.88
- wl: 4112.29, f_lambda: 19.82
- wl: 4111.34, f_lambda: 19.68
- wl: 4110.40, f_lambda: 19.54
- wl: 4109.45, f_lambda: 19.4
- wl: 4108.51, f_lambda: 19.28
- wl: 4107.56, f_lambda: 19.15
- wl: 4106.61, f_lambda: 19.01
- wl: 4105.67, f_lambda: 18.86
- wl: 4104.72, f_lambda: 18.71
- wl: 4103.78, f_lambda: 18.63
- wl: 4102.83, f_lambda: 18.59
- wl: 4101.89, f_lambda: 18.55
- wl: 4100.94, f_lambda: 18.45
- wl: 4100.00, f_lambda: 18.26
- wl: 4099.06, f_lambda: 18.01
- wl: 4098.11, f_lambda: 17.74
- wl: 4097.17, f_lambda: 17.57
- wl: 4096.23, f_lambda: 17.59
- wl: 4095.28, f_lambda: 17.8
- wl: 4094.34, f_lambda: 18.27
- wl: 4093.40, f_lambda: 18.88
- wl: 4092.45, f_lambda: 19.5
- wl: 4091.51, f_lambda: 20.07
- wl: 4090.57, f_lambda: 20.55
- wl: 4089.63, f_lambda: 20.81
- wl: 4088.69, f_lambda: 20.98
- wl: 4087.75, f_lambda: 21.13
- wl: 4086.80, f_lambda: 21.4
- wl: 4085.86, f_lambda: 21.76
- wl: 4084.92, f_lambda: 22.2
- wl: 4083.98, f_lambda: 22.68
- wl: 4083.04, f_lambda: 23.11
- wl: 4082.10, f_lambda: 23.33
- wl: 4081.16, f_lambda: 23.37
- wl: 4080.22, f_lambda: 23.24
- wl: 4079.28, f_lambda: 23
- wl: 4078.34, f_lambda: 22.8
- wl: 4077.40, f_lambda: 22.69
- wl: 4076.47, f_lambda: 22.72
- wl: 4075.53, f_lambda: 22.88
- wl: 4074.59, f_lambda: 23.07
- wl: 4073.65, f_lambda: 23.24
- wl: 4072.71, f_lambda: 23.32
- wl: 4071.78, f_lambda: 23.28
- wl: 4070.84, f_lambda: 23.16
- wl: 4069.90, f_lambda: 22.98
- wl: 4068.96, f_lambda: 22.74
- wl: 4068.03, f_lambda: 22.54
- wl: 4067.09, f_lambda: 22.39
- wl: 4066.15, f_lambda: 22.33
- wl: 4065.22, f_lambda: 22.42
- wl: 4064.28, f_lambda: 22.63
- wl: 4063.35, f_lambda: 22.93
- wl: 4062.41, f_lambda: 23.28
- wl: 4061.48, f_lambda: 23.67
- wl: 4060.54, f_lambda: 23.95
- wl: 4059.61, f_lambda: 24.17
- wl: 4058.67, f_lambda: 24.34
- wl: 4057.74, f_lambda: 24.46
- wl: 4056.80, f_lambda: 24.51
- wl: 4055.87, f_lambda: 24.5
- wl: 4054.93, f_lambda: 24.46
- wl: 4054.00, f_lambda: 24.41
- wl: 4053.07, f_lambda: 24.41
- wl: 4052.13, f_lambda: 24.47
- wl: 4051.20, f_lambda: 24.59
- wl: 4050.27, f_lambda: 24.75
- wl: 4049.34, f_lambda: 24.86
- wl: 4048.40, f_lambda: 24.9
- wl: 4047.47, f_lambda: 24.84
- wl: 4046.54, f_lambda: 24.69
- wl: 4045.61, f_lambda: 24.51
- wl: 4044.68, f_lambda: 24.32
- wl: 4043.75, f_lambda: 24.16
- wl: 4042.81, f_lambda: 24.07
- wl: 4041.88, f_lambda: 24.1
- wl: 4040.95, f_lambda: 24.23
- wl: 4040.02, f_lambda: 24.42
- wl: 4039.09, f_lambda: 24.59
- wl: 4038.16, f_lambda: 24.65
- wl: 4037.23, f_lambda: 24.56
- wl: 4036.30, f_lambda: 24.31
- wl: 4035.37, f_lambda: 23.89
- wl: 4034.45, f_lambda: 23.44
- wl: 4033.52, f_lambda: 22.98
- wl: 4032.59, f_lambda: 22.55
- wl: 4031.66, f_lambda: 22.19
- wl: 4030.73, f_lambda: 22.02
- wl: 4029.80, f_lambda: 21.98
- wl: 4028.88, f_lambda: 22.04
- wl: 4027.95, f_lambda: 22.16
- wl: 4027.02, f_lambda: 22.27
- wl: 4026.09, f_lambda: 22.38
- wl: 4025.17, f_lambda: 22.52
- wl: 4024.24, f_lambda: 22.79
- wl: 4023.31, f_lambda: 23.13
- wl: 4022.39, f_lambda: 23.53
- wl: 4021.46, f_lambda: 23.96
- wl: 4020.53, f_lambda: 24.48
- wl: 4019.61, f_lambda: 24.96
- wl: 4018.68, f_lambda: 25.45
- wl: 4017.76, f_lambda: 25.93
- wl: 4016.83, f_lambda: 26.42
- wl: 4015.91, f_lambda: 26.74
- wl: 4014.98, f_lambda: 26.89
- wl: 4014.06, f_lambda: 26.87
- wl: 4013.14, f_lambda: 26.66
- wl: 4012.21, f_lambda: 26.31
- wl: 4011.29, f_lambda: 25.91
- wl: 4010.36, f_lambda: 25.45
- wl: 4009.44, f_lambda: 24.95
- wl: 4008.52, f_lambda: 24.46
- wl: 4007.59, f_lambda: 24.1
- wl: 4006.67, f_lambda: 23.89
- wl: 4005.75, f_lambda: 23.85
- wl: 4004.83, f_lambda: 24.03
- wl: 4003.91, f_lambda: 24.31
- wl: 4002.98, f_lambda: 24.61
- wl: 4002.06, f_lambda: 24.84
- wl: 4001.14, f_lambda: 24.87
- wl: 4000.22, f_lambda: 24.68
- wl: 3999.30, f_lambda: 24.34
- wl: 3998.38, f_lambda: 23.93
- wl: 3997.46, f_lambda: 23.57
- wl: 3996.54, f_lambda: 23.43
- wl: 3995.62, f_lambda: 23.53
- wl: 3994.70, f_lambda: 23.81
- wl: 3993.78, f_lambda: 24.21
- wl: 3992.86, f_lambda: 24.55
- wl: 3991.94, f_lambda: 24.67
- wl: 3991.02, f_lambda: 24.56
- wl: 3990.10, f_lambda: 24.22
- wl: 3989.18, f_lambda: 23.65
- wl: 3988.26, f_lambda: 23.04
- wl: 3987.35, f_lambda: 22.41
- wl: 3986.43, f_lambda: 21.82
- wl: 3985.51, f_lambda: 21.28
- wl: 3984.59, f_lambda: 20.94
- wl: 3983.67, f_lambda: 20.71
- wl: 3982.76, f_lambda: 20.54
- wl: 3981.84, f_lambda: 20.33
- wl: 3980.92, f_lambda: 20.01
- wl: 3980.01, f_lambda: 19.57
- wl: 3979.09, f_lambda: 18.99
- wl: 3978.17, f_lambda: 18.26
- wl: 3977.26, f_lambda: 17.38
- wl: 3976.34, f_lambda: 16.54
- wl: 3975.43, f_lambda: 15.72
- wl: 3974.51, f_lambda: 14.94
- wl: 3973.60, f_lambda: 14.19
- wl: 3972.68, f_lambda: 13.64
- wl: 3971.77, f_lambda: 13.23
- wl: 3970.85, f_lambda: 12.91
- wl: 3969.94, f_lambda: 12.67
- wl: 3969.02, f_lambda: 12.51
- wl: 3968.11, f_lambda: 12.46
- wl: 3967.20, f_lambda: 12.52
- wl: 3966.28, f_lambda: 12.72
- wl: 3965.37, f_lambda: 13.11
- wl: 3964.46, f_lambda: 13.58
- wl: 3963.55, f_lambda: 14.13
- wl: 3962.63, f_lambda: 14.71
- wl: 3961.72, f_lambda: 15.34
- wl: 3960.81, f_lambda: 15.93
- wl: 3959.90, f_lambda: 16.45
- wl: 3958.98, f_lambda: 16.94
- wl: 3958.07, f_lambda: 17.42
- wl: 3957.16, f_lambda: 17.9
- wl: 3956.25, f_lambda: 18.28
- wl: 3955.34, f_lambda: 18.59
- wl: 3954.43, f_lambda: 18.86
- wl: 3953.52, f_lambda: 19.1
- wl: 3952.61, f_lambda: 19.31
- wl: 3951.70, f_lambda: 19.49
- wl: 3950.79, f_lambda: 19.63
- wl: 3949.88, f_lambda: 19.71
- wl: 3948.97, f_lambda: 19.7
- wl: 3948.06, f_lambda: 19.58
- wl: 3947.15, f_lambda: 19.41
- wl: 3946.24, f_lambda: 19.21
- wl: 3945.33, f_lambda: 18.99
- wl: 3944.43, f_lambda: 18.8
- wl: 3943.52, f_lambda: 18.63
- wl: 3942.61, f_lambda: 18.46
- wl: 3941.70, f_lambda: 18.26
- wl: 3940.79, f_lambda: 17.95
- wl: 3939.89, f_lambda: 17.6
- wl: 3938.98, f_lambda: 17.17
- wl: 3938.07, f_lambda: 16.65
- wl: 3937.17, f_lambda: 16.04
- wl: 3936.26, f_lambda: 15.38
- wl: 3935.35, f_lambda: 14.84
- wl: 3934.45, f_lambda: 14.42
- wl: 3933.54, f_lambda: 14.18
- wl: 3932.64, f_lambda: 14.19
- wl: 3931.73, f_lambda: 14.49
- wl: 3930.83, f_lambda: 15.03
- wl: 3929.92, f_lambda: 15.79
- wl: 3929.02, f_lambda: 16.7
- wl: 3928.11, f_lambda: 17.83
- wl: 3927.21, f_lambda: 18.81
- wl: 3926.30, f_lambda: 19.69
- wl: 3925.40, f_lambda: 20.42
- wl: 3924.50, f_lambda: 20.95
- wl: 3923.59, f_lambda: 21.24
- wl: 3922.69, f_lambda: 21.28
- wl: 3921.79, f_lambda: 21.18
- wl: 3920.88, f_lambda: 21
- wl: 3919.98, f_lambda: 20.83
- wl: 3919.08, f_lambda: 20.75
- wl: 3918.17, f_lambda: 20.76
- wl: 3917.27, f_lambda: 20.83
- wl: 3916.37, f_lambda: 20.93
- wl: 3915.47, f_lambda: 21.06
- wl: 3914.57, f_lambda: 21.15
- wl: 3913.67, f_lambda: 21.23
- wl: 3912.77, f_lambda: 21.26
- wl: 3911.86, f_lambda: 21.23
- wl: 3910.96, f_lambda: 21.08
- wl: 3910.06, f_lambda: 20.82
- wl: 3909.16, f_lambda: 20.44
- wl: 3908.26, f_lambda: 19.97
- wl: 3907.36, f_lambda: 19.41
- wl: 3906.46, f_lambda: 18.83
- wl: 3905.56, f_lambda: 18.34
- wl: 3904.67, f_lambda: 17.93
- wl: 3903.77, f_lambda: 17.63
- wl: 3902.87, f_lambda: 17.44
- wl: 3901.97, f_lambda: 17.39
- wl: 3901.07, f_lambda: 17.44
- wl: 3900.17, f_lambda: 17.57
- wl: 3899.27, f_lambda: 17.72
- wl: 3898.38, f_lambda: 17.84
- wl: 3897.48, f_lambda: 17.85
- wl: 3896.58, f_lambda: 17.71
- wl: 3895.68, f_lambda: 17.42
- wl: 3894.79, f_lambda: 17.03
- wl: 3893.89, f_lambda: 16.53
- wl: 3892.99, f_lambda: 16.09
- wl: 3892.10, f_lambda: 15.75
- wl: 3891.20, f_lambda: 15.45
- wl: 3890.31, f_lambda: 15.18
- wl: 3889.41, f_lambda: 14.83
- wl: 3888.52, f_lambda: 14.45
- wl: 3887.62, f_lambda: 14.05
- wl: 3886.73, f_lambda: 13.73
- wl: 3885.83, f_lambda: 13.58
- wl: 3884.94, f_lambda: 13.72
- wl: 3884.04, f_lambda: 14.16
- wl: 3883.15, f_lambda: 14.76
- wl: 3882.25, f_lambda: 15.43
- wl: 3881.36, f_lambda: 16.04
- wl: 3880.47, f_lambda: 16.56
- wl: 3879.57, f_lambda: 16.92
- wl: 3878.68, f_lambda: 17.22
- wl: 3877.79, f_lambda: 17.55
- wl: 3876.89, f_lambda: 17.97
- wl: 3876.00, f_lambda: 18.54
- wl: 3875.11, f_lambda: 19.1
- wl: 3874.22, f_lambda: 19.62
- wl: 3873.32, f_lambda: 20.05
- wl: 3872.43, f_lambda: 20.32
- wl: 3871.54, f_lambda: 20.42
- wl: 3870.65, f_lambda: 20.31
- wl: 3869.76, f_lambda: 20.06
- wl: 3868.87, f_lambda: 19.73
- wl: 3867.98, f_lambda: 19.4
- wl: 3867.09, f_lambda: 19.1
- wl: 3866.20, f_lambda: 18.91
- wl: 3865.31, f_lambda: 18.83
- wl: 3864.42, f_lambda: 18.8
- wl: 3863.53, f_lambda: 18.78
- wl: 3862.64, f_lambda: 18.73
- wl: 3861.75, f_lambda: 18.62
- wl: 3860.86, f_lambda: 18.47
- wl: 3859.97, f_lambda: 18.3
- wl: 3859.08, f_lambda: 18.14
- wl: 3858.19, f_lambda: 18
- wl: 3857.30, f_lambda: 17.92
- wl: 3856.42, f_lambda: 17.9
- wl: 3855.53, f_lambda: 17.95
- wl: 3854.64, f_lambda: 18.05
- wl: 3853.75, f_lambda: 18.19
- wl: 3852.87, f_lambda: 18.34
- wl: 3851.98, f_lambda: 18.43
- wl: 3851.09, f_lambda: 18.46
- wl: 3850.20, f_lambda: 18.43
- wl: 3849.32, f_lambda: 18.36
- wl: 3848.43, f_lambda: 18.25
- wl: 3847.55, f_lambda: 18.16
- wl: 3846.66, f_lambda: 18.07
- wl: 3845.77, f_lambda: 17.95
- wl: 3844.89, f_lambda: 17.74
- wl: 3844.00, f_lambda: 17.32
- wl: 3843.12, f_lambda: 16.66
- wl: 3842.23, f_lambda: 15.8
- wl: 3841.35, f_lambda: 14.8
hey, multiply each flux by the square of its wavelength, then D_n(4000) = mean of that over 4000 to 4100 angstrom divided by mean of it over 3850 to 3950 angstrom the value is 1.38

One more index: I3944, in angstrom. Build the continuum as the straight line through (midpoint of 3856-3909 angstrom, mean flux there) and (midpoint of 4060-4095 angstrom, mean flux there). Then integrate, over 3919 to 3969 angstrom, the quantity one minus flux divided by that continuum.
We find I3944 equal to 4.2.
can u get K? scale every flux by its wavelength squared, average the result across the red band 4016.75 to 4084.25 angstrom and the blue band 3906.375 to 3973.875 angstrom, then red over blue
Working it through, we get 1.4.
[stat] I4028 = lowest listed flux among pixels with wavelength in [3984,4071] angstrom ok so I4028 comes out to 20.94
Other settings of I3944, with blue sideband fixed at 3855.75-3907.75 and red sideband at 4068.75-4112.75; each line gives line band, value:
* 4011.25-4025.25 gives -4.0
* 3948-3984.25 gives 4.1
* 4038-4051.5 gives -3.1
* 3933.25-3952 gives 0.6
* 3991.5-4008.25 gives -4.2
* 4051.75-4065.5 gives -2.6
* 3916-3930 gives -1.5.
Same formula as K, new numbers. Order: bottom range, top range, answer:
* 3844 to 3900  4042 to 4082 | 1.48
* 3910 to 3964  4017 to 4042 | 1.34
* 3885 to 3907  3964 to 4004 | 1.25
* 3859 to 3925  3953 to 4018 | 1.17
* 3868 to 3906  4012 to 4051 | 1.52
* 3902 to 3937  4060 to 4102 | 1.24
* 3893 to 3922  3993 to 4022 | 1.36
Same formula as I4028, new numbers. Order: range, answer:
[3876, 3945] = 13.58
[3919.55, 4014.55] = 12.46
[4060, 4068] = 22.33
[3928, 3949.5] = 14.18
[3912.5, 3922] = 20.75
